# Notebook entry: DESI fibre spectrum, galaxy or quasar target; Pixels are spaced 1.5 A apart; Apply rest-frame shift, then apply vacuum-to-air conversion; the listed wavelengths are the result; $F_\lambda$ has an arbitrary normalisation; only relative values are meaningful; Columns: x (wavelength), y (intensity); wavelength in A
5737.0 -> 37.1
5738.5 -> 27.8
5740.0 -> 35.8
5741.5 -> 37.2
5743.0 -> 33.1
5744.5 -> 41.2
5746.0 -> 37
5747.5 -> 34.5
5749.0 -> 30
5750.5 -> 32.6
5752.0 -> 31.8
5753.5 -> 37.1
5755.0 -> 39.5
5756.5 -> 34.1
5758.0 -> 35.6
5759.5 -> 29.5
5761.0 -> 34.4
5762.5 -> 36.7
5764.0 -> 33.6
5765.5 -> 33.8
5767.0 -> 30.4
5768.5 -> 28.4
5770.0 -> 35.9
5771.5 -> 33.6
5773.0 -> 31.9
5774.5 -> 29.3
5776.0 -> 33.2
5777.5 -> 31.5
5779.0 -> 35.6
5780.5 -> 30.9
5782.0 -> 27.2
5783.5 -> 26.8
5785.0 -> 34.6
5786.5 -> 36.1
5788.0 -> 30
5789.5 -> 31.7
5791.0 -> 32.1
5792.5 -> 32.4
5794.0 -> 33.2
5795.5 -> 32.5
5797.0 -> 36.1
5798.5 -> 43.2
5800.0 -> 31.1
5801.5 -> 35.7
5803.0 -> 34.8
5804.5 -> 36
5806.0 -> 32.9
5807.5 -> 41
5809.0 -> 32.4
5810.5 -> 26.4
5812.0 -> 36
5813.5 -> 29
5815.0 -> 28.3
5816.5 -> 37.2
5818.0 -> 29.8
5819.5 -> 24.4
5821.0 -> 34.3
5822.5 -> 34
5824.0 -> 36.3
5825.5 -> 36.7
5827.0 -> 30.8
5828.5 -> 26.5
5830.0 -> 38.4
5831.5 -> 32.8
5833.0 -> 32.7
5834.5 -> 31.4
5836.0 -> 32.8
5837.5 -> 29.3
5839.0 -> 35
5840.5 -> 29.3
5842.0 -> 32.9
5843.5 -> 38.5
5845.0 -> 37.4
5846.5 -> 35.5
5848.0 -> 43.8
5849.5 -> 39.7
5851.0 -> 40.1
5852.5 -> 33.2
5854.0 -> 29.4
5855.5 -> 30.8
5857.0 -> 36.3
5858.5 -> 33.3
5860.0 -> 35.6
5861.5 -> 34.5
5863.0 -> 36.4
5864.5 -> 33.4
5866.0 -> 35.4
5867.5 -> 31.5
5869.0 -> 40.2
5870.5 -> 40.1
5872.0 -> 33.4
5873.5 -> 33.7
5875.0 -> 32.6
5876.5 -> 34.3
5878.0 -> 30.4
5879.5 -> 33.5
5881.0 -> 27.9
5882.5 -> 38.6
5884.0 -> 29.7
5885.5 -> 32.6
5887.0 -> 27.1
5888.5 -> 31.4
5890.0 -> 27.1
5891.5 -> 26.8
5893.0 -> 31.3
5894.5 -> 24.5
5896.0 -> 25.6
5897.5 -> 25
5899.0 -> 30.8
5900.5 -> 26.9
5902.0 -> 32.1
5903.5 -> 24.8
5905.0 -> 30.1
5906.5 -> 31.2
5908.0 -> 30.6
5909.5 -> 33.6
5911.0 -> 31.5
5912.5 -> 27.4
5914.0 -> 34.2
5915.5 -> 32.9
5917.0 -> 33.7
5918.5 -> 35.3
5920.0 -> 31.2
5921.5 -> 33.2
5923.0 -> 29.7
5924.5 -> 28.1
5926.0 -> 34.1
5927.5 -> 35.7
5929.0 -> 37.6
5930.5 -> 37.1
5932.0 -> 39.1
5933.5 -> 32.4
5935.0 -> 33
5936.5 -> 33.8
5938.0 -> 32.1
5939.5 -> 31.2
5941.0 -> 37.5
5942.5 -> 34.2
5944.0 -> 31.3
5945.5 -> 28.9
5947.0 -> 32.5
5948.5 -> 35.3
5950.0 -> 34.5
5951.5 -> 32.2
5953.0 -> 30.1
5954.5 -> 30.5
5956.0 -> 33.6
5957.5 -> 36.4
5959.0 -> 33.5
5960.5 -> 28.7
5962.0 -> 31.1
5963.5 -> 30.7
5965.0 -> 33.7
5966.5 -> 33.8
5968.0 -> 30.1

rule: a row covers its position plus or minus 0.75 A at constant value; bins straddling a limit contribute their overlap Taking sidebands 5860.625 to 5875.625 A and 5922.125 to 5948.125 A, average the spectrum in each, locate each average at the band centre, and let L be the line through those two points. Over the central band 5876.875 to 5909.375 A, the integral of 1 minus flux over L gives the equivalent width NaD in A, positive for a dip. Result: 4.66 A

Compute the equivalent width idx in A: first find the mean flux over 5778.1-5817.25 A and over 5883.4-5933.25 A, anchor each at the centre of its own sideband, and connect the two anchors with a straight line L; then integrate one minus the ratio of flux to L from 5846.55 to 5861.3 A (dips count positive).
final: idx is -1.7 A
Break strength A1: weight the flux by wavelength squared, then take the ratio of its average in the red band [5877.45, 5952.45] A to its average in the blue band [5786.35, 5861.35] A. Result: 0.97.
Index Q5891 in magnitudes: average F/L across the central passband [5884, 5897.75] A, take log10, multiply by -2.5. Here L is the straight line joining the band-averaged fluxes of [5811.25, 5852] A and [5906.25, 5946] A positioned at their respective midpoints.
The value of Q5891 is 0.18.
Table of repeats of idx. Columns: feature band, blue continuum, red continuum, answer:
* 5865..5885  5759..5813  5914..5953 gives -0.39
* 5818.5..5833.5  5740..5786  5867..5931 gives -0.03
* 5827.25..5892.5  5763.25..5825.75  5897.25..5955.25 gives -2.07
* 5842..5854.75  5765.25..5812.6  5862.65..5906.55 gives -2.01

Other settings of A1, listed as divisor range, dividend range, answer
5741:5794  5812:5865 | 1.04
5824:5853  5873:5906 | 0.88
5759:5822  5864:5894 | 1.02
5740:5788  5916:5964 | 1.05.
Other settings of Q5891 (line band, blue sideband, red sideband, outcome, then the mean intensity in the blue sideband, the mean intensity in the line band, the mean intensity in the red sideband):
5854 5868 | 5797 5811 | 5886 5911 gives -0.088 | 35.1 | 33.9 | 28.8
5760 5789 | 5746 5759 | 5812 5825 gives 0.045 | 34.5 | 32.3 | 32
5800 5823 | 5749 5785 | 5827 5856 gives 0.027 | 32.7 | 32.7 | 34.1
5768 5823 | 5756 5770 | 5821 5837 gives 0.015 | 33.1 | 32.7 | 33.2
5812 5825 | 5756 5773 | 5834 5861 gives 0.071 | 33.2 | 32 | 34.7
